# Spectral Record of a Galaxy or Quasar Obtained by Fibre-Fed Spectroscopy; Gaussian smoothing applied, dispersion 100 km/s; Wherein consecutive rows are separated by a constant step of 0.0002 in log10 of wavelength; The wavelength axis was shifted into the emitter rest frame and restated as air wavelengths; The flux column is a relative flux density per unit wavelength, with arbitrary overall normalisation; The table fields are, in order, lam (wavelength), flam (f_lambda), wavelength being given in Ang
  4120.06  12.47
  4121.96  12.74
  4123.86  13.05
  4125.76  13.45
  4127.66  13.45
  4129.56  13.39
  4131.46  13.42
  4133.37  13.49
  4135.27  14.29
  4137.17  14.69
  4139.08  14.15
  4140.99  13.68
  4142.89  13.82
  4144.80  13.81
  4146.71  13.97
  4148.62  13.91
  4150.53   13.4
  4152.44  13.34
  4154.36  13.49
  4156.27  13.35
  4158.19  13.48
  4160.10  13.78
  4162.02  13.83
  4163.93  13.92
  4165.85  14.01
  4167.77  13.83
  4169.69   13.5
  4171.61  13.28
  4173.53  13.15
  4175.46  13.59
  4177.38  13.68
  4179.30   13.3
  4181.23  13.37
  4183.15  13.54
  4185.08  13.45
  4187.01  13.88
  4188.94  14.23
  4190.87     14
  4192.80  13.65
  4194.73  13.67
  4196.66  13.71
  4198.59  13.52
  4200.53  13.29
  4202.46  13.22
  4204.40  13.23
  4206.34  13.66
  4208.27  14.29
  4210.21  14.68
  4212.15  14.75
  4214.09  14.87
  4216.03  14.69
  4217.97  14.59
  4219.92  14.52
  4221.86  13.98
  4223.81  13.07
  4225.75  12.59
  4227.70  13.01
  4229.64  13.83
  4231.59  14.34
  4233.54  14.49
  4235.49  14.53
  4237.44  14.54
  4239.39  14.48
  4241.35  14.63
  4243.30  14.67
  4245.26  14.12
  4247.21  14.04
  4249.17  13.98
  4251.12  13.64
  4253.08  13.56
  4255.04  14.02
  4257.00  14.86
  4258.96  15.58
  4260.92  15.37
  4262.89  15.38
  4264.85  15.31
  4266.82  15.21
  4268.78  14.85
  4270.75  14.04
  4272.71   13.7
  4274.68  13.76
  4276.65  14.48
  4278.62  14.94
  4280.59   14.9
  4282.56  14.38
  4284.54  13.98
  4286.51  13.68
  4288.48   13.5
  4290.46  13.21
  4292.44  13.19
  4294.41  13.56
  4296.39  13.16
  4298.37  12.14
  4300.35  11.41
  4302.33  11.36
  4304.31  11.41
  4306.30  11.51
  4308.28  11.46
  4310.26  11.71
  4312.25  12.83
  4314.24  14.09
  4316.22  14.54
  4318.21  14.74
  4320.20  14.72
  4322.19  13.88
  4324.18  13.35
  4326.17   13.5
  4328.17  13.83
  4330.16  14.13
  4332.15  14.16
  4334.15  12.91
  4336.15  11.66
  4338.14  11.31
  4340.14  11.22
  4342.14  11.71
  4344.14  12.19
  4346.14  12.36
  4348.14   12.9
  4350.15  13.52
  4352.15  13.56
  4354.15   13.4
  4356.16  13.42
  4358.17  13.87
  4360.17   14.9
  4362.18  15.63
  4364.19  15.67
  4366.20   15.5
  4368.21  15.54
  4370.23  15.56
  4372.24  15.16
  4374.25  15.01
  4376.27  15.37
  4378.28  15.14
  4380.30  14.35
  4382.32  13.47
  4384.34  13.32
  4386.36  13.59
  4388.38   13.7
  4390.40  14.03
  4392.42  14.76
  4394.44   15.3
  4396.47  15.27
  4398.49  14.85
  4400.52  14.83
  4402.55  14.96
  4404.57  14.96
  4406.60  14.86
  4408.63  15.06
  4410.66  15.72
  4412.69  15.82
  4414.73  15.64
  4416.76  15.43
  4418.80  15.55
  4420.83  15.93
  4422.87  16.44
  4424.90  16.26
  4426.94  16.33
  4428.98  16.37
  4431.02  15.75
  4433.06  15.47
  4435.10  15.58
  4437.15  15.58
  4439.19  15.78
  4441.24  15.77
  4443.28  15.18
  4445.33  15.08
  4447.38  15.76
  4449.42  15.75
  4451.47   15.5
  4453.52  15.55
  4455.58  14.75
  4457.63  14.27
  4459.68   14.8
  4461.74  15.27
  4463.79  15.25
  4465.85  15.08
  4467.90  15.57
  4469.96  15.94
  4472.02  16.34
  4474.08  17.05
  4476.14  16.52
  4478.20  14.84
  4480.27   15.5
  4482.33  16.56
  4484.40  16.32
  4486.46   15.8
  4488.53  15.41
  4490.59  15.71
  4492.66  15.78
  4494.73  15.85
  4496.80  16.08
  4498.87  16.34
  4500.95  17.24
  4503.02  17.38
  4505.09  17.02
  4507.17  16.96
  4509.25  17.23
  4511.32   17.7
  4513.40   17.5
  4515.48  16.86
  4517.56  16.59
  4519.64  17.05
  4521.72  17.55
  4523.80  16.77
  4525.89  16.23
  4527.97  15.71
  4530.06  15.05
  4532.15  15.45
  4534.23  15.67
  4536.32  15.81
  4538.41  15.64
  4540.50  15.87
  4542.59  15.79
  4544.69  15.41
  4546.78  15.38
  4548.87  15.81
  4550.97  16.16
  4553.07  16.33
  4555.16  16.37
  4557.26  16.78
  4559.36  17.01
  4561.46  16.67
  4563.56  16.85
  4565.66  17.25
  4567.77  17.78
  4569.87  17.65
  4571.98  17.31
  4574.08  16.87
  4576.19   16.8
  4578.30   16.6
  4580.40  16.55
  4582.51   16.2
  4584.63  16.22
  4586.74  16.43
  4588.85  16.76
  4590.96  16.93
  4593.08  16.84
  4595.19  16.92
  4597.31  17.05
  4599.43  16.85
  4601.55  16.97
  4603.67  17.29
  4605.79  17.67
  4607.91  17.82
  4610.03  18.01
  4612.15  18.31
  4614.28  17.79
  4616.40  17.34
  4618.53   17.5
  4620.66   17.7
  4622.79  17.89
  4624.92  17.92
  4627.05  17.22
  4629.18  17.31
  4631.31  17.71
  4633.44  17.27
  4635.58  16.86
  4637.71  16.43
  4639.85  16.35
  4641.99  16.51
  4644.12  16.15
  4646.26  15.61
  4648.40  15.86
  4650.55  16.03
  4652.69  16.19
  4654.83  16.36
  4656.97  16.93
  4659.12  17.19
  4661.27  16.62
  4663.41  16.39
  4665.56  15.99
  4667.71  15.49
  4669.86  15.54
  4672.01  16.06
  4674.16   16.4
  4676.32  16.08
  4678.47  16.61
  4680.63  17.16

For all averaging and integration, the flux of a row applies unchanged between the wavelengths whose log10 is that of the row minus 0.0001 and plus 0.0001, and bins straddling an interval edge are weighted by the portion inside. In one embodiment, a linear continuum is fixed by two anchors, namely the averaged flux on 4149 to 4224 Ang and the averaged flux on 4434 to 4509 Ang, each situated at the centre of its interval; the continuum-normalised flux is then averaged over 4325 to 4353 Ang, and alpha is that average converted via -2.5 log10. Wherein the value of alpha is 0.16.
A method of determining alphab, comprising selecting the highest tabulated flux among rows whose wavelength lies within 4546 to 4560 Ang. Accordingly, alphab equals 17.01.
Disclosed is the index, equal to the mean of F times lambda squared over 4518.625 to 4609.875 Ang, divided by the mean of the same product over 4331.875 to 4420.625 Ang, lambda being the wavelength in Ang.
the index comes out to 1.26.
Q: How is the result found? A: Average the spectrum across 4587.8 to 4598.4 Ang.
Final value 16.9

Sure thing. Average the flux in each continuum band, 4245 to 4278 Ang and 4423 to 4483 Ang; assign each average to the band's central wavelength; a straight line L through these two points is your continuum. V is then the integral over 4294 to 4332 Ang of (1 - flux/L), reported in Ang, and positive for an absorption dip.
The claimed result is 4.5 Ang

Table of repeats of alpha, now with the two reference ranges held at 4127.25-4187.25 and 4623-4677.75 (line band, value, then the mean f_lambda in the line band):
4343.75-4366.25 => 0.07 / 13.9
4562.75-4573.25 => -0.09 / 17.4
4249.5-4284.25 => -0.02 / 14.6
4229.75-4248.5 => -0.02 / 14.4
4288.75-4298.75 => 0.10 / 13.1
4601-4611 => -0.08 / 17.6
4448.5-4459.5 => 0.02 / 15.1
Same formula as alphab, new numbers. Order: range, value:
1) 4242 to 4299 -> 15.58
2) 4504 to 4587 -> 17.78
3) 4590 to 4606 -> 17.67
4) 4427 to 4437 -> 16.37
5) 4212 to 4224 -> 14.87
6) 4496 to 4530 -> 17.7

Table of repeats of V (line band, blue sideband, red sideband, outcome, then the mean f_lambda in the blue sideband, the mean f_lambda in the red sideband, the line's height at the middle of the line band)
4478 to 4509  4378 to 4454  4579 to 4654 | -0.7 Ang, 15.2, 17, 15.9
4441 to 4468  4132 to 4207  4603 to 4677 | 0.6 Ang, 13.7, 16.8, 15.6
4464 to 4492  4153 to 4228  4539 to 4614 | 0.2 Ang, 13.7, 16.8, 16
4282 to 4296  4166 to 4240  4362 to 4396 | 0.7 Ang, 13.8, 14.8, 14.3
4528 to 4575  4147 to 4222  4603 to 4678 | -0.1 Ang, 13.8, 16.8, 16.2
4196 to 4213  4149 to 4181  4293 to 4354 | -0.6 Ang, 13.6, 12.8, 13.4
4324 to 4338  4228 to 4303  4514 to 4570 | 1.3 Ang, 14.1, 16.3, 14.6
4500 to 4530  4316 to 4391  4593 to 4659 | -2.2 Ang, 13.9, 17.1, 15.8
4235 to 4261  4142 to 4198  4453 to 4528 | -0.2 Ang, 13.7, 16.2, 14.3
